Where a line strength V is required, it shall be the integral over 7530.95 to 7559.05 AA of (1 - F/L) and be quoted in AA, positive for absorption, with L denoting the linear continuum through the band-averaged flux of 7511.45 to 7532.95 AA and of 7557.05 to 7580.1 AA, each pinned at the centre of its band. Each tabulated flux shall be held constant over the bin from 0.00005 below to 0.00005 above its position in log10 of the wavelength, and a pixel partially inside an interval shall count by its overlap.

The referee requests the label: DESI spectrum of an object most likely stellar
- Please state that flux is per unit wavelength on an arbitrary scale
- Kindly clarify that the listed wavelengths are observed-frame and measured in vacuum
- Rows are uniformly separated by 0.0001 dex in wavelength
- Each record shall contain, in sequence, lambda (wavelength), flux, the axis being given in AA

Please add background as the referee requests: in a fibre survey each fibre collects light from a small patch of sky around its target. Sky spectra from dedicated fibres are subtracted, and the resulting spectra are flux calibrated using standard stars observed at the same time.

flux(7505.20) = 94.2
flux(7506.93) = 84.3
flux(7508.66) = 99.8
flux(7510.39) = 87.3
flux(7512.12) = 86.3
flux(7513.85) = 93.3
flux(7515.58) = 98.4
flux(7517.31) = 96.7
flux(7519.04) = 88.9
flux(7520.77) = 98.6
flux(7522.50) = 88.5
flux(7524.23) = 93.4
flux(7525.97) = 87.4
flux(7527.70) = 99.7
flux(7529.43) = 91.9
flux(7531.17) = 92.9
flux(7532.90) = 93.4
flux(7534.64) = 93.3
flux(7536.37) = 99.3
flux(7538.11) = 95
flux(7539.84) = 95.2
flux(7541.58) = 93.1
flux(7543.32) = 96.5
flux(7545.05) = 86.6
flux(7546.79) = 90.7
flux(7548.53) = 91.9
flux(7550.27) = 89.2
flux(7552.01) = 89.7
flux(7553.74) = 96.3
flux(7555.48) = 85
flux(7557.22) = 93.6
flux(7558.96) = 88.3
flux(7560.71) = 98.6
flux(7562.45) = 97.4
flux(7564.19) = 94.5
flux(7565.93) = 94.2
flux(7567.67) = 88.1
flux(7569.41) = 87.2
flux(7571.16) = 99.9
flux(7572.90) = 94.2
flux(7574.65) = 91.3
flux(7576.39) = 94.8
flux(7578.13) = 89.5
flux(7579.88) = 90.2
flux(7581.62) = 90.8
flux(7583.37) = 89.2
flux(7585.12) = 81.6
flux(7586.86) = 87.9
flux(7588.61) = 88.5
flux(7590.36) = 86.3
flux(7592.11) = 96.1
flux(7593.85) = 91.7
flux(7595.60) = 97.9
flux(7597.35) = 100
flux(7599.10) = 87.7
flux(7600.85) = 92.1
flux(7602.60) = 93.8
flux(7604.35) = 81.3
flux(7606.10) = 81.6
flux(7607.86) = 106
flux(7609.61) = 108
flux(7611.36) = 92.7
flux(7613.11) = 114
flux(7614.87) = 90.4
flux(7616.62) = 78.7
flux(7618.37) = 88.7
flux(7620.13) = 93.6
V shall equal 0.2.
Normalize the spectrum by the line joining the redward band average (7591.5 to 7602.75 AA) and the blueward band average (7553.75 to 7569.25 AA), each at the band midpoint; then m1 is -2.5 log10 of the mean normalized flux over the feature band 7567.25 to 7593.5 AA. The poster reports 0.035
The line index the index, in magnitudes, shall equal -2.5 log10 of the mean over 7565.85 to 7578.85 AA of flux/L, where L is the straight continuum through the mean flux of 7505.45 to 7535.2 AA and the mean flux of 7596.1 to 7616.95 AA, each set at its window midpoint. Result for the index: 0.015 mag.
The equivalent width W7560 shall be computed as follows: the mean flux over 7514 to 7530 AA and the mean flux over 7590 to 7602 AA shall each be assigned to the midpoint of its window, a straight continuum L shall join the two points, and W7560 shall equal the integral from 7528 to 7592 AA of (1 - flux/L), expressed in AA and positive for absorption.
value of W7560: 1.1 AA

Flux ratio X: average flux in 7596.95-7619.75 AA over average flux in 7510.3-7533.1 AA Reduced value 1.01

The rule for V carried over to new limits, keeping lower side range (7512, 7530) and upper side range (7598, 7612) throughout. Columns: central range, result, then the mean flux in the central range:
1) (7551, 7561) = 0.2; 91.5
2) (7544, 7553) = 0.3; 89.9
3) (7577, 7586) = 0.4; 88.5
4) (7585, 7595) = 0.4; 89.5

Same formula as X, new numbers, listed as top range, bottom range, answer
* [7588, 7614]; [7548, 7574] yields 1.02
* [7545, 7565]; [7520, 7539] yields 0.98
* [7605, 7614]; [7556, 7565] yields 1.06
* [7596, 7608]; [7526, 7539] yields 0.96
